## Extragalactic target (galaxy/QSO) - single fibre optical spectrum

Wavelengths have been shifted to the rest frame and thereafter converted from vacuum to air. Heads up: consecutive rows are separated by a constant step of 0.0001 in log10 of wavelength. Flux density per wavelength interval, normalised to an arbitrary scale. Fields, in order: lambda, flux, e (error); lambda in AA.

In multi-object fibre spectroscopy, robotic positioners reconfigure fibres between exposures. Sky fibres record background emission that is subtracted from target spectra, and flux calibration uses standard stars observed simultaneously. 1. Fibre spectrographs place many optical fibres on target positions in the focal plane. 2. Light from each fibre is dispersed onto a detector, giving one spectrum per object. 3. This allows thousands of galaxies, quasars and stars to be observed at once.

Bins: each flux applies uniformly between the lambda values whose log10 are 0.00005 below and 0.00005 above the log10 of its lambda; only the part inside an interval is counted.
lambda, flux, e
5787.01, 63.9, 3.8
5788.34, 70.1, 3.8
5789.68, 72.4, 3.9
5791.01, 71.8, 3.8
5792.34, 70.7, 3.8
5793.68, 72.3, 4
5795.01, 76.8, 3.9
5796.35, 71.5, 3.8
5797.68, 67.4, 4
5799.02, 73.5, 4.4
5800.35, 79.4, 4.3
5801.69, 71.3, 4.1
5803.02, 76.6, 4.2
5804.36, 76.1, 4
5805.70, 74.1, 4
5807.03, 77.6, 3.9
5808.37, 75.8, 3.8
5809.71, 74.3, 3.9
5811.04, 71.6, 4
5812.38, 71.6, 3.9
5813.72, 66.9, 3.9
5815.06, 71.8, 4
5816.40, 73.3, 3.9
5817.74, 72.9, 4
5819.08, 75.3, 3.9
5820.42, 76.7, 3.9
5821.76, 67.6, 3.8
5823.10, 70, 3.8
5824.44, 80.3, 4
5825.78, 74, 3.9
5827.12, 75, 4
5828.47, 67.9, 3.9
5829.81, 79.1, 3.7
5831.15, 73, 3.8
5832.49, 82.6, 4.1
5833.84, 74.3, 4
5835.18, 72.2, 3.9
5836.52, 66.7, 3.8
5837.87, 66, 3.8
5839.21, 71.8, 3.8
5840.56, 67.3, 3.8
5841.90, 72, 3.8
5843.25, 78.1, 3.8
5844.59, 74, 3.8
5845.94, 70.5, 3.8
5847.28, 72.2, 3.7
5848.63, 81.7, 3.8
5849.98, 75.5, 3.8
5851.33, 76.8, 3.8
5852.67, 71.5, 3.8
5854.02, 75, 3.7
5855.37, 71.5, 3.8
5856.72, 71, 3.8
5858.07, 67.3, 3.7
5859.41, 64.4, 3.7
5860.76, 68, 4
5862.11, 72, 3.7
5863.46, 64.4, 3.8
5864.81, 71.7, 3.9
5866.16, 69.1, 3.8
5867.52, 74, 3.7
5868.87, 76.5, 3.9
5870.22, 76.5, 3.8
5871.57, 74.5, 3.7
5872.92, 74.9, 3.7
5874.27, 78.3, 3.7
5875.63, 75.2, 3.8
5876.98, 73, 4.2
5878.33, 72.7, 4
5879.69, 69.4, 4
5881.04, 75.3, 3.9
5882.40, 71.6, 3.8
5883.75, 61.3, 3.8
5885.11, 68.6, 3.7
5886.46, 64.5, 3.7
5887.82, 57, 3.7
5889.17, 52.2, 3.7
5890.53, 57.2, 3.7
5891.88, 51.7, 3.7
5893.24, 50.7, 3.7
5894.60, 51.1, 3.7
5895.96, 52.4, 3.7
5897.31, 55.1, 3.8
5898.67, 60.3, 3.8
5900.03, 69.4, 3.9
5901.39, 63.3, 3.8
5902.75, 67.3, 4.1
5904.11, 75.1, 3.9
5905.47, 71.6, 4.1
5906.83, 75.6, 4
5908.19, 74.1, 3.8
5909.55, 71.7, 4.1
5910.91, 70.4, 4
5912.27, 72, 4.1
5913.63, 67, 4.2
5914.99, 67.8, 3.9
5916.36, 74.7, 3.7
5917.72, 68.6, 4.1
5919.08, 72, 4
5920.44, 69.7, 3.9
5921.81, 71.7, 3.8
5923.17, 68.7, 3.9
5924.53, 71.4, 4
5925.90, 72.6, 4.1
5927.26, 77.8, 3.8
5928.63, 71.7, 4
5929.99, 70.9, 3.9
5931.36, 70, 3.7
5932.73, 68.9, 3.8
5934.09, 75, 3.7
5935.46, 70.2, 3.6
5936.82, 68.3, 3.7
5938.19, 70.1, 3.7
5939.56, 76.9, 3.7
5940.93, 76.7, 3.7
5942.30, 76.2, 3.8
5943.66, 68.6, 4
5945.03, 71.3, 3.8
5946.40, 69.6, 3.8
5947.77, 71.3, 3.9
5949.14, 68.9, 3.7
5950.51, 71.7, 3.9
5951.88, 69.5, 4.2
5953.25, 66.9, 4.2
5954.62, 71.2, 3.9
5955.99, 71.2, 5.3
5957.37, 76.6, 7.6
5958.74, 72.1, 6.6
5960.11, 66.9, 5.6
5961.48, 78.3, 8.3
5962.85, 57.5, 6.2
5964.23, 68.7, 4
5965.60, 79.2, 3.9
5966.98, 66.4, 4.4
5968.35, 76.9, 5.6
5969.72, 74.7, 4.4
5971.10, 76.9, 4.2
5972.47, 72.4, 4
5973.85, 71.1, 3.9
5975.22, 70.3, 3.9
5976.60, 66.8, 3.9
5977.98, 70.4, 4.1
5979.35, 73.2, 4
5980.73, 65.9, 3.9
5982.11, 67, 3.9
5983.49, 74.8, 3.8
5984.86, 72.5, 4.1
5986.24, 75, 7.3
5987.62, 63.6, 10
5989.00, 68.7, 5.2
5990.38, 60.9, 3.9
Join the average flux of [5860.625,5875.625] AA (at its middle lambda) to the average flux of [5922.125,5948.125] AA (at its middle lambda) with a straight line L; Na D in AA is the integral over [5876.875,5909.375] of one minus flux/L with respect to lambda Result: 3.8 AA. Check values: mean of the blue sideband 73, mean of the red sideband 71.9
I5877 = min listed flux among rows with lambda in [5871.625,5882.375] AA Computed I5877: 69.4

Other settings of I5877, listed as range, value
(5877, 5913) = 50.7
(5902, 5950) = 67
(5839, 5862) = 64.4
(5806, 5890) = 52.2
